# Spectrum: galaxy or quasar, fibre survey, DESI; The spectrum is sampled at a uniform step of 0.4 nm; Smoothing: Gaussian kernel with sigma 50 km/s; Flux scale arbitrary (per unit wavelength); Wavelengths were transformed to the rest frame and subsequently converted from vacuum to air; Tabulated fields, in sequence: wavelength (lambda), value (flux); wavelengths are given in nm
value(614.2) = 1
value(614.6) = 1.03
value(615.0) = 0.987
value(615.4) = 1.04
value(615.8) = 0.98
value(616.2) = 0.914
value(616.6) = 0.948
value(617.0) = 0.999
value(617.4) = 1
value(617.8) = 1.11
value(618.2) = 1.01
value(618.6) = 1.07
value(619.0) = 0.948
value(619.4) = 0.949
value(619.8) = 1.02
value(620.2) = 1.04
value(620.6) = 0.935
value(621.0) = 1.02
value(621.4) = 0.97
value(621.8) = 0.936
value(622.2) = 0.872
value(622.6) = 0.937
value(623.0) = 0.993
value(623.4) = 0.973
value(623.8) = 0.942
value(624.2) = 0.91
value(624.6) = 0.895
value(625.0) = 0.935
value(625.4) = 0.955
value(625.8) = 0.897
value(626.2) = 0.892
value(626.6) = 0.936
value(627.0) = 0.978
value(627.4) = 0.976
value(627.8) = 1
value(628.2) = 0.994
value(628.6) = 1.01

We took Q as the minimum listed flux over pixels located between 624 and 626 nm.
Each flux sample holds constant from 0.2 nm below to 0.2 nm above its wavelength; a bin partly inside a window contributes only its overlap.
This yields 0.895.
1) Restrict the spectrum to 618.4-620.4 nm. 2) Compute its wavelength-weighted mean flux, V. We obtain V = 1.01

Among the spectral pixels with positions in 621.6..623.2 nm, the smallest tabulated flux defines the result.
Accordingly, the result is 0.872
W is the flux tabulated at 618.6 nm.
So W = 1.07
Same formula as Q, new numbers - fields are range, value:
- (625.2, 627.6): 0.892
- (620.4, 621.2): 0.935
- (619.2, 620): 0.949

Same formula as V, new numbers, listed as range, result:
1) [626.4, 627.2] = 0.957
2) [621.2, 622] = 0.953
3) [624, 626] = 0.918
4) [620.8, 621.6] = 0.995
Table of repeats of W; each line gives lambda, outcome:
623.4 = 0.973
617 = 0.999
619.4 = 0.949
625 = 0.935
